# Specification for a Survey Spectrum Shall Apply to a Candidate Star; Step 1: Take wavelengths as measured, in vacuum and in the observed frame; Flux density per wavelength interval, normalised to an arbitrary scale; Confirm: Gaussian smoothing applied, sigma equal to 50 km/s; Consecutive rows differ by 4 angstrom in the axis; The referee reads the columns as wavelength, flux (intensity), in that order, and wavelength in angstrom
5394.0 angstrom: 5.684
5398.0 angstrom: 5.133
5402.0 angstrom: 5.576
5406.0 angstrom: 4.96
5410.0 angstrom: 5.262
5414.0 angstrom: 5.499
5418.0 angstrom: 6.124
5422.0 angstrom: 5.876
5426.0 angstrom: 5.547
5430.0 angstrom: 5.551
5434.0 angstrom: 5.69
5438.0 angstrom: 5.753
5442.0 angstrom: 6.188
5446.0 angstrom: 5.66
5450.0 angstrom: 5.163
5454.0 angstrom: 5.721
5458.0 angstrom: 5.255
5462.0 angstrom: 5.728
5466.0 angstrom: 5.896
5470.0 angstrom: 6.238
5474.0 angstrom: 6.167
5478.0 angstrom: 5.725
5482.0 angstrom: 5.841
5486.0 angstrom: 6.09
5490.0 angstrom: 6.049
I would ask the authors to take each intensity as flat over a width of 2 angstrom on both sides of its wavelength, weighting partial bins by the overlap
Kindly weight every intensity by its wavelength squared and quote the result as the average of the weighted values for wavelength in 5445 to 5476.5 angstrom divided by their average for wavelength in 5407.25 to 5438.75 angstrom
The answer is 1.03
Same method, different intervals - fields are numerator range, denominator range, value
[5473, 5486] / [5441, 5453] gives 1.06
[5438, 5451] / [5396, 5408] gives 1.11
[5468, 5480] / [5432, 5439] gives 1.07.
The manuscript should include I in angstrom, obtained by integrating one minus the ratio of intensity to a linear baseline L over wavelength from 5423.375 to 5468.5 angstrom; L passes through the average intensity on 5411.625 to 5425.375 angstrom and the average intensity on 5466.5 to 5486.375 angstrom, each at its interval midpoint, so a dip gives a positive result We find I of 1.7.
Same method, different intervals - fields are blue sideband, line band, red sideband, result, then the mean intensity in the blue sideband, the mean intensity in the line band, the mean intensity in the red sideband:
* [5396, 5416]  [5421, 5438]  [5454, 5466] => -0.8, 5.29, 5.66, 5.6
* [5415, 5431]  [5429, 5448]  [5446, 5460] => -0.6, 5.77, 5.78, 5.42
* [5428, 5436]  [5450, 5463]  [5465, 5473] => 1.0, 5.62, 5.49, 6.1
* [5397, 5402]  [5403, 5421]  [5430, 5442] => -0.1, 5.31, 5.49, 5.77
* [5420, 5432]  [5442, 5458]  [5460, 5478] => 0.7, 5.66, 5.57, 5.98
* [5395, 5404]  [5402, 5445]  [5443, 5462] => -1.5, 5.39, 5.64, 5.52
